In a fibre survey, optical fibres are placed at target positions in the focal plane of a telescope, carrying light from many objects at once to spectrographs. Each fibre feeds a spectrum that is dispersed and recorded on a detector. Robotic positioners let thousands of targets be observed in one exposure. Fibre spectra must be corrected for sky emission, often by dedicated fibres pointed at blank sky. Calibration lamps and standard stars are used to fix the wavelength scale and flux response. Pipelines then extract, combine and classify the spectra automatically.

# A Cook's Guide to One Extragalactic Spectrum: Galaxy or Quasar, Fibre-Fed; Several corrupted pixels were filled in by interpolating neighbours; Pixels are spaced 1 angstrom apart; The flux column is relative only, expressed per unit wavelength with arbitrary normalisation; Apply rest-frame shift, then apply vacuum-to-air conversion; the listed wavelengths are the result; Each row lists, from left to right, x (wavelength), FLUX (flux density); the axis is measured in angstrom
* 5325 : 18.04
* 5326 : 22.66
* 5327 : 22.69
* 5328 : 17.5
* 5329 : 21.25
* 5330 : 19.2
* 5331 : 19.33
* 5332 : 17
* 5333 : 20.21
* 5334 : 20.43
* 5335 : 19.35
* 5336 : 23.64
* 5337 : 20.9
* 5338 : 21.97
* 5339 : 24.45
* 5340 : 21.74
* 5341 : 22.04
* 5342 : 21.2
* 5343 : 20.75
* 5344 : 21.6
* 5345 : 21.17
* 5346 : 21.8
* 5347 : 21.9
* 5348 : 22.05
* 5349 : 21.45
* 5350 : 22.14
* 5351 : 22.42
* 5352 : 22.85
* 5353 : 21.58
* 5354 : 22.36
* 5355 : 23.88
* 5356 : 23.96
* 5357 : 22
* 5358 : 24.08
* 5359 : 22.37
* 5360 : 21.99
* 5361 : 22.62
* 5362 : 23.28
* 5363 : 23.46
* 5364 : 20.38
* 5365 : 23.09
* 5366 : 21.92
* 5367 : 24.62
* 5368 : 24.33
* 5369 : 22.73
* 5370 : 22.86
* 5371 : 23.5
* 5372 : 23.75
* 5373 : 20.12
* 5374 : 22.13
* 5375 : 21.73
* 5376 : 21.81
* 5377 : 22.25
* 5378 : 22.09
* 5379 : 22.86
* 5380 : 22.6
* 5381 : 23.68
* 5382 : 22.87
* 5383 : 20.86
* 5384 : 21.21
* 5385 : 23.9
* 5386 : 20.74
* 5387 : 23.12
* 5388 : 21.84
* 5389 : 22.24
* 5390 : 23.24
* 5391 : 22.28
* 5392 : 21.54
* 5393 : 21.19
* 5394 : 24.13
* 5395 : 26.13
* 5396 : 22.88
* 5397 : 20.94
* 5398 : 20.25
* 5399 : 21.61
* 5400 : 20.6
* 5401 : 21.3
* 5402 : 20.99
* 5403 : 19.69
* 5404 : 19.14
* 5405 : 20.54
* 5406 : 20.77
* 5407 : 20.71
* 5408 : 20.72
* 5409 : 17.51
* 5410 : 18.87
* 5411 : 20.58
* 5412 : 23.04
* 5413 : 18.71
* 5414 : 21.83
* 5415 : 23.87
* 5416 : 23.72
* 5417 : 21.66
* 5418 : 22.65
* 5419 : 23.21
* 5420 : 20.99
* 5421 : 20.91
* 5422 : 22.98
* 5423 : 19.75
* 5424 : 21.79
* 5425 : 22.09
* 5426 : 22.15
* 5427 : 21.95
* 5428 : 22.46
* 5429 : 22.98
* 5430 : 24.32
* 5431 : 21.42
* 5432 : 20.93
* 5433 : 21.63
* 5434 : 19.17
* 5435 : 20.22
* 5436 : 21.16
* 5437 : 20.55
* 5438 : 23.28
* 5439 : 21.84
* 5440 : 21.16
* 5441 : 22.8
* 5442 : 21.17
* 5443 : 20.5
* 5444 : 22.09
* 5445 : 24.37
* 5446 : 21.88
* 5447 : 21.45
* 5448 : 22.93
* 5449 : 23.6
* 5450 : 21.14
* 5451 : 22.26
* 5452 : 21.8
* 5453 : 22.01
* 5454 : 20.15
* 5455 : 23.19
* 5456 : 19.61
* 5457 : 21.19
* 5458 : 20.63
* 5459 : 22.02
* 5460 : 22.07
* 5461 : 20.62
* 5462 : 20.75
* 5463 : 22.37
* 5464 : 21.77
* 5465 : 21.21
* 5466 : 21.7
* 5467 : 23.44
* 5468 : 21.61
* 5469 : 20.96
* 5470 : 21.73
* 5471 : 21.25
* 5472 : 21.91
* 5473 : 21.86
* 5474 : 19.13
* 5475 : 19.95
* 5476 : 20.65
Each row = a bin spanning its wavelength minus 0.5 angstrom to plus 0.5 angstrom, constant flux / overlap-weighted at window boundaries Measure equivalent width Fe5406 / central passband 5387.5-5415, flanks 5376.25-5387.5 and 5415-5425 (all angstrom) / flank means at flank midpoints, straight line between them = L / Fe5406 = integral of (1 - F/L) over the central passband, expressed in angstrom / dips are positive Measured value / 1.16 angstrom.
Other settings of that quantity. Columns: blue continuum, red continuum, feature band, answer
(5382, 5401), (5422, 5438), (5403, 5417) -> 0.72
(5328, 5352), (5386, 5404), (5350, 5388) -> -1.82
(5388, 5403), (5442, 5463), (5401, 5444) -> 1.01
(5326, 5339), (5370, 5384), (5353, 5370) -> -0.95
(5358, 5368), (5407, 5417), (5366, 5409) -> -0.19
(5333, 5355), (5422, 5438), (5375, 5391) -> -0.45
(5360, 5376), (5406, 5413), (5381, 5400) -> -0.86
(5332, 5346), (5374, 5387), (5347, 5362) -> -0.60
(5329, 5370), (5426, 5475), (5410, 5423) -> -0.03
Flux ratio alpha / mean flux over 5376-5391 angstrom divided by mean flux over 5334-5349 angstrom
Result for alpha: 1.03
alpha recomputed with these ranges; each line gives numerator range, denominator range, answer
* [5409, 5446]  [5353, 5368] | 0.95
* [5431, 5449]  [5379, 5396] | 0.96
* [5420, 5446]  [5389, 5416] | 1.02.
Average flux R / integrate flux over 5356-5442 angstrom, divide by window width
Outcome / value 21.9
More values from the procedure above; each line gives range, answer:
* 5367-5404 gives 22.2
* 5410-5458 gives 21.8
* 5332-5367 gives 22.1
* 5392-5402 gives 22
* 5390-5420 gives 21.4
